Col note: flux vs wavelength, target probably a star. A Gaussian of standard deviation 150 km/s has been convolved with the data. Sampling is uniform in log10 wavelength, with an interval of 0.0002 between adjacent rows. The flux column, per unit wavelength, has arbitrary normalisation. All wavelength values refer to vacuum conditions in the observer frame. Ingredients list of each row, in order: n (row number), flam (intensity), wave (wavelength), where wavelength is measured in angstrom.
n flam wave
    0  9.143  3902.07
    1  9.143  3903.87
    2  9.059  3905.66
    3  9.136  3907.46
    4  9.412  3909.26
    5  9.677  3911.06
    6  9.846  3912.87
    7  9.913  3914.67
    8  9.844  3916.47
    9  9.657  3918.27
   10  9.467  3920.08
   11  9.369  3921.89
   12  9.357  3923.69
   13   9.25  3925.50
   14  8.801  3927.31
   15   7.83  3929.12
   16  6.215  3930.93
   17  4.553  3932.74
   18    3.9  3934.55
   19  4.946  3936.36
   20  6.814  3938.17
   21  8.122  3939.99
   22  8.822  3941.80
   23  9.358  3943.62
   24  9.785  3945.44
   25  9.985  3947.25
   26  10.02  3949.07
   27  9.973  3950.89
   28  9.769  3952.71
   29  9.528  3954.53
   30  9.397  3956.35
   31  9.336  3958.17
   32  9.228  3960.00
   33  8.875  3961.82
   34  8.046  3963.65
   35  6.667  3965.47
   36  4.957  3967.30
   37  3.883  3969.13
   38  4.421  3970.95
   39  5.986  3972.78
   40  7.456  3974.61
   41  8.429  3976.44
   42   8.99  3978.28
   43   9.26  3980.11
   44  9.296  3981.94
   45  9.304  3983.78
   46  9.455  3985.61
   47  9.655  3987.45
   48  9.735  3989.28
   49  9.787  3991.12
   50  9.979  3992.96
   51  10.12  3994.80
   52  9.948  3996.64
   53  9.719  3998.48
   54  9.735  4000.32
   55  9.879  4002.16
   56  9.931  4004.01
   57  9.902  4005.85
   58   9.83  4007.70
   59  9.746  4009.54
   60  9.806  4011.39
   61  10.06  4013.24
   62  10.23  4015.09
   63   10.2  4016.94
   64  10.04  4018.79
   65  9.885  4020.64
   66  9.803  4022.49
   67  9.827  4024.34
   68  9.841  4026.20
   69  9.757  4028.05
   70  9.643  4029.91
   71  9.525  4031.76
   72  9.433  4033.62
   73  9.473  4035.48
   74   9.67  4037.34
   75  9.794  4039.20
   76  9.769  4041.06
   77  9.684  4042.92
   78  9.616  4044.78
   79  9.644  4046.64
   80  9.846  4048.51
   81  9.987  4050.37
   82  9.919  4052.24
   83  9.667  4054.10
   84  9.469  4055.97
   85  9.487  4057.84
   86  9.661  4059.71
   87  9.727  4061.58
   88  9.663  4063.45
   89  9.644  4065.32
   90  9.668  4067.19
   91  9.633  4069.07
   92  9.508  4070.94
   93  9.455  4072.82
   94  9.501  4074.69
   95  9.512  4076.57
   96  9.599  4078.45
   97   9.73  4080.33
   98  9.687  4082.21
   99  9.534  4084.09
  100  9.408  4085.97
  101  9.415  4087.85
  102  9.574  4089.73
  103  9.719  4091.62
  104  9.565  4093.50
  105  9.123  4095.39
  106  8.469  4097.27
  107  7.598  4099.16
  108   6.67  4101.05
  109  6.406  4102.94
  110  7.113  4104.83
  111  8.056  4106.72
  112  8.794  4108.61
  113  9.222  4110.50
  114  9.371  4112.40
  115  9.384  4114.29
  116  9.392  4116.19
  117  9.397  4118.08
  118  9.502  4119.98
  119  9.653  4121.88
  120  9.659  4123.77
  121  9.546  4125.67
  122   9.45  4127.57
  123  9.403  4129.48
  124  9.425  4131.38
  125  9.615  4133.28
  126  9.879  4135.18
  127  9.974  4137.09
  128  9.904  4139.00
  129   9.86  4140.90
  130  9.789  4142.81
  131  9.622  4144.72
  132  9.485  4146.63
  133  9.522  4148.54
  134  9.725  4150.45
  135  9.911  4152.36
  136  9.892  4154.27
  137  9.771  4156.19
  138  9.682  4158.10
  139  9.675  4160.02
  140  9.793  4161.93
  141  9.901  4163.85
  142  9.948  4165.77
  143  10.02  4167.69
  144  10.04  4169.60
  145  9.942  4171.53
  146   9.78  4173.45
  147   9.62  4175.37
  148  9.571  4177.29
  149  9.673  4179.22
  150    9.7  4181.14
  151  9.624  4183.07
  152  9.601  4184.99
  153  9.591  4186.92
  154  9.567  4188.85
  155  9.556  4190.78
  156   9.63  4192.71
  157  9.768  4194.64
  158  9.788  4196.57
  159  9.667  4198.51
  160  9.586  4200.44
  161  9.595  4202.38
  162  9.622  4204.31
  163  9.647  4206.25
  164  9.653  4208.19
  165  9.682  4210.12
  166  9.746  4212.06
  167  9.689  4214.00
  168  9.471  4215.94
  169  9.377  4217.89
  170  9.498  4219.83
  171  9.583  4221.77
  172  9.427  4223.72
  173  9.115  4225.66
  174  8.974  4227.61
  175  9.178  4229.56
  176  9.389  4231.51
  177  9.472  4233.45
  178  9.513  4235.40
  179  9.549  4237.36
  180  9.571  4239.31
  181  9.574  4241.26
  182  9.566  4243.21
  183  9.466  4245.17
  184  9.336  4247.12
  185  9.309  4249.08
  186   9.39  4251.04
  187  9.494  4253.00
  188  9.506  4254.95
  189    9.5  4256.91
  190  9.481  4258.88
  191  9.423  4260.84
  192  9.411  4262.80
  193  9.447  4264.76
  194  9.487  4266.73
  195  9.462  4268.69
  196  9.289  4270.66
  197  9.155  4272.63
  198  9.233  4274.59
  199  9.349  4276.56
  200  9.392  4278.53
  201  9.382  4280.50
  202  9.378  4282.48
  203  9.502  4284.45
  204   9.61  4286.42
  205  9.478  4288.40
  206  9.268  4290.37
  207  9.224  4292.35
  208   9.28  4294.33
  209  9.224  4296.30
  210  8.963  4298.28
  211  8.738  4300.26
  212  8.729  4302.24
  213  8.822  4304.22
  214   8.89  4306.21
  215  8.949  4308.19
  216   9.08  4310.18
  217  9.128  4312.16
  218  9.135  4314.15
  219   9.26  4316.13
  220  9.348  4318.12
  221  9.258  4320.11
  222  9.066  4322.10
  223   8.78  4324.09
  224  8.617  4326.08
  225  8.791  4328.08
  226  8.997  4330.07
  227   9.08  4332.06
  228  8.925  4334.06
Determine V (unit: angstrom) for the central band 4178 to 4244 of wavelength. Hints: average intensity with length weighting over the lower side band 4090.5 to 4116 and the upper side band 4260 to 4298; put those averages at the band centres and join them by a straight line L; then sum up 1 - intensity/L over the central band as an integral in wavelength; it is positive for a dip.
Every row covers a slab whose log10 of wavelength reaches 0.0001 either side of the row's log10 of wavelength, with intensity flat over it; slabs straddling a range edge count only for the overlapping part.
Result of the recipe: -3.9 angstrom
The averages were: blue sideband 8.46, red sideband 9.36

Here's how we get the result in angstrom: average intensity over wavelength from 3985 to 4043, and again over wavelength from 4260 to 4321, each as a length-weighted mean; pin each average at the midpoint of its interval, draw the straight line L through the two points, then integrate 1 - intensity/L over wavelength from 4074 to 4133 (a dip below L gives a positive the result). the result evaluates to 3.4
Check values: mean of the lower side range 9.81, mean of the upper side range 9.23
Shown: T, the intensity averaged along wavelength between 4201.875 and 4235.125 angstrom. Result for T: 9.48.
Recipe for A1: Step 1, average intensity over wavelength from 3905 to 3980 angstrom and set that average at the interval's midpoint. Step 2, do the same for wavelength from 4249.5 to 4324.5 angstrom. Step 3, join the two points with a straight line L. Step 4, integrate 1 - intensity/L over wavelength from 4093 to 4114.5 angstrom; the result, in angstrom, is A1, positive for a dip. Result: 1.2 angstrom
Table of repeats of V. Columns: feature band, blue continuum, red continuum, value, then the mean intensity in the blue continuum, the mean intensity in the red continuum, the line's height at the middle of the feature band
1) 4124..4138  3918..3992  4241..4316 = -1.3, 8.22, 9.29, 8.8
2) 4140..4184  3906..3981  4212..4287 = -3.3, 8.25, 9.42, 9.09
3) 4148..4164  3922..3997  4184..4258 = -1.0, 8.28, 9.52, 9.21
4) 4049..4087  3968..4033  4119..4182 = -0.7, 9.22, 9.73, 9.45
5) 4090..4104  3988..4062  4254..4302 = 2.0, 9.79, 9.33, 9.66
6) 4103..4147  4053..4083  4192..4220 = 1.4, 9.6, 9.63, 9.61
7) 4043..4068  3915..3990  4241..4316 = -3.3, 8.25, 9.29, 8.58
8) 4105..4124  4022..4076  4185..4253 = 0.9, 9.66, 9.52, 9.61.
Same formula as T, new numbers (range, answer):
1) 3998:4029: 9.89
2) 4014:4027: 9.98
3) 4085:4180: 9.36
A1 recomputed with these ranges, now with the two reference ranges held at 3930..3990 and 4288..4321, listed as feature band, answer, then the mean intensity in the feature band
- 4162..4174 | -1.8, 9.93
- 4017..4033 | -3.1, 9.81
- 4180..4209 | -3.0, 9.64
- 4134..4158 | -3.3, 9.77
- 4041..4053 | -2.2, 9.78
